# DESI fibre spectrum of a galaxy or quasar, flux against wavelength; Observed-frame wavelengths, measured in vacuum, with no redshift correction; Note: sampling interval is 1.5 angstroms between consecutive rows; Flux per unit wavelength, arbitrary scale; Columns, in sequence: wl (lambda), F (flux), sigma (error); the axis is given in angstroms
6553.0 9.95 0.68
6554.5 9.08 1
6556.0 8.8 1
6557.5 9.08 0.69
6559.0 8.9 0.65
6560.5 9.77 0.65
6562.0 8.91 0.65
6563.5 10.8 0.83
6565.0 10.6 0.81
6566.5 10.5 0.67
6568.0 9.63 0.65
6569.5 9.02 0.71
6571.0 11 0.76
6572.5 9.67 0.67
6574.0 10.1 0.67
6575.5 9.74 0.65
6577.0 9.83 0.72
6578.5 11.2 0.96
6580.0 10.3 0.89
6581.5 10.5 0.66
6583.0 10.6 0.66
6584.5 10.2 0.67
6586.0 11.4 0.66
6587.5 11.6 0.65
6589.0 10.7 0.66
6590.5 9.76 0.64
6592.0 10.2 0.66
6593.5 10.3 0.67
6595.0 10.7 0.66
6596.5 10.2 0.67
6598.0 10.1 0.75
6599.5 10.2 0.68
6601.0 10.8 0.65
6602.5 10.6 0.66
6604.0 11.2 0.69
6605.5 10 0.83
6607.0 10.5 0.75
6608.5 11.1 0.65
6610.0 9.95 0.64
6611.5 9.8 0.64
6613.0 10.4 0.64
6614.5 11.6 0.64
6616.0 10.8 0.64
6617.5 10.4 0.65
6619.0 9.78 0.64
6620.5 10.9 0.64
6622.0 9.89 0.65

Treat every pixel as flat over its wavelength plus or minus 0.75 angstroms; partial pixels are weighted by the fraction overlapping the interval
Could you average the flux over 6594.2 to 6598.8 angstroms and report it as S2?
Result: 10.3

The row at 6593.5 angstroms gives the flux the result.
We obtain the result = 10.3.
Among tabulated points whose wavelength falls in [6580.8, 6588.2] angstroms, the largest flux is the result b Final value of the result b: 11.6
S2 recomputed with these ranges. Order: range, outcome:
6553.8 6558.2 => 8.98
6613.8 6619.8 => 10.6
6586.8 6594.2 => 10.5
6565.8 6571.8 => 10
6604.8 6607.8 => 10.3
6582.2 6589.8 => 10.9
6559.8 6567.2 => 10.1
